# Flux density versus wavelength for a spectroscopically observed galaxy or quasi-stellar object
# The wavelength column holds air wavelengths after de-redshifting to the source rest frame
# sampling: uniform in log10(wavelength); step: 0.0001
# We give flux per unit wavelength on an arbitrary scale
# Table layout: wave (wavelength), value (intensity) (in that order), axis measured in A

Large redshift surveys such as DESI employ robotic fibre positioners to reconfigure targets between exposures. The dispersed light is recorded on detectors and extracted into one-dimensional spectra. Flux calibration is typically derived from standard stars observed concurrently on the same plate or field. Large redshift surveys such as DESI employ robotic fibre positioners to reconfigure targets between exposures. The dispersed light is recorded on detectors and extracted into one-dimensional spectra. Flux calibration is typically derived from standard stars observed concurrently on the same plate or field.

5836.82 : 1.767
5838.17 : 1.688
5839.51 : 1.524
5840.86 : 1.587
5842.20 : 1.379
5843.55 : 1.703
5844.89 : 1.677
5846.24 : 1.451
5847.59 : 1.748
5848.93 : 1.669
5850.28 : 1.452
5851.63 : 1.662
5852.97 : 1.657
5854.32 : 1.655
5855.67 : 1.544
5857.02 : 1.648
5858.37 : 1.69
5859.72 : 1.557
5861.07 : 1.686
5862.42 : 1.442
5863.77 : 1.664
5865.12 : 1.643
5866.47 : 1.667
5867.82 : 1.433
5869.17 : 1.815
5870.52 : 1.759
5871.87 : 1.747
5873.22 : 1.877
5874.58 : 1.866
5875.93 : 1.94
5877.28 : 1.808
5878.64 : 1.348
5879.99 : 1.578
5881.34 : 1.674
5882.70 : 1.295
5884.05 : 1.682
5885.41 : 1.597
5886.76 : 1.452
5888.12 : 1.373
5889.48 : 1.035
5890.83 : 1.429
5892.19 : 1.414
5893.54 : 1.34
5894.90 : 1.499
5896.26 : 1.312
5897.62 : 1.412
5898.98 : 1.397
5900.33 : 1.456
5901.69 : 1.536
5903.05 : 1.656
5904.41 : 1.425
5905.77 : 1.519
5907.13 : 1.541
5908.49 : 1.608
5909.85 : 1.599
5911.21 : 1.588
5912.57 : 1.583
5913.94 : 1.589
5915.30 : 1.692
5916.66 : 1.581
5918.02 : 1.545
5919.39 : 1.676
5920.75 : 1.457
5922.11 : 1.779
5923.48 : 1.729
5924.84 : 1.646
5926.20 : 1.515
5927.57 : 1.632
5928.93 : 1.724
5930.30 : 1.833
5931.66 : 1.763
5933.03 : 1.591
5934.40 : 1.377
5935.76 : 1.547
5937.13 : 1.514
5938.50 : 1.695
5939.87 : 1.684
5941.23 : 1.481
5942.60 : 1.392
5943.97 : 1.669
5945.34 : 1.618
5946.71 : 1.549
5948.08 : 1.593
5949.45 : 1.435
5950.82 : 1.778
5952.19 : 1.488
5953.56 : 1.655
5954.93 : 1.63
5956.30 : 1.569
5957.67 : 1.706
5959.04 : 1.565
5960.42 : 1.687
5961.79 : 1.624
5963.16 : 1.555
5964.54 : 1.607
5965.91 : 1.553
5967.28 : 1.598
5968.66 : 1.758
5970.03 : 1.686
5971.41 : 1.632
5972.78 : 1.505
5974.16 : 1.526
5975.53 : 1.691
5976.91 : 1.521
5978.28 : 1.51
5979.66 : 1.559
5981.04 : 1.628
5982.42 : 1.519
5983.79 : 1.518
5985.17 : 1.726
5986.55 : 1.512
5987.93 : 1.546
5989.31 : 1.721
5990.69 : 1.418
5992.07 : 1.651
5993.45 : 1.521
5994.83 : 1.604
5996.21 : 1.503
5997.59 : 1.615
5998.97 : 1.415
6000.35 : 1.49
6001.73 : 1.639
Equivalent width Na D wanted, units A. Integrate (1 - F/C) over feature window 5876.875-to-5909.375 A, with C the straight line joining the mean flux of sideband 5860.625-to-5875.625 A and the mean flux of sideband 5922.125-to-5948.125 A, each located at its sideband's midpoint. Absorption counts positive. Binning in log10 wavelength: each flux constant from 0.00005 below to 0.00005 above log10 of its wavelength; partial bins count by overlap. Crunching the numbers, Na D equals 3.8 A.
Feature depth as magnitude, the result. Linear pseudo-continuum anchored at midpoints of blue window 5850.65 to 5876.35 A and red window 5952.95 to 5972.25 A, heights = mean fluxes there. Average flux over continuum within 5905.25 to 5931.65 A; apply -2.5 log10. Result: 0.02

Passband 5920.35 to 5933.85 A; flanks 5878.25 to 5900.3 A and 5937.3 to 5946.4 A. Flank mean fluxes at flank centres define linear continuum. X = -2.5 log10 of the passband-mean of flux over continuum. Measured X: -0.09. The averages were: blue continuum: 1.43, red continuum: 1.58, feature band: 1.67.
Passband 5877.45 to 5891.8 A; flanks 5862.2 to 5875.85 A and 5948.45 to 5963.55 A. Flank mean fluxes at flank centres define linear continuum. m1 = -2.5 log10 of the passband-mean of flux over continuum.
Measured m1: 0.16 mag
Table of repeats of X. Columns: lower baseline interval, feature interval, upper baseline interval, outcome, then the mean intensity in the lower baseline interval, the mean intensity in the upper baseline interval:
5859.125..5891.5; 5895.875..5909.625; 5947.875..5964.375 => 0.076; 1.6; 1.61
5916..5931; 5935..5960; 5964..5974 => 0.029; 1.65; 1.62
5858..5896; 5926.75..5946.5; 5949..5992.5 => -0.011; 1.58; 1.6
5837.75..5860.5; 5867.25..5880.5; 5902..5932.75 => -0.072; 1.6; 1.62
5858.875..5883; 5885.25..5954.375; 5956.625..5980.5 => 0.057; 1.66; 1.6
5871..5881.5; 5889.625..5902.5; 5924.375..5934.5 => 0.205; 1.73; 1.65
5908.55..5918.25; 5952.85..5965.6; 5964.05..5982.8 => -0.017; 1.6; 1.59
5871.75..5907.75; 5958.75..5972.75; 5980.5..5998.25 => -0.041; 1.52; 1.57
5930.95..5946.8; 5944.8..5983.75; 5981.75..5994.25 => -0.017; 1.57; 1.57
